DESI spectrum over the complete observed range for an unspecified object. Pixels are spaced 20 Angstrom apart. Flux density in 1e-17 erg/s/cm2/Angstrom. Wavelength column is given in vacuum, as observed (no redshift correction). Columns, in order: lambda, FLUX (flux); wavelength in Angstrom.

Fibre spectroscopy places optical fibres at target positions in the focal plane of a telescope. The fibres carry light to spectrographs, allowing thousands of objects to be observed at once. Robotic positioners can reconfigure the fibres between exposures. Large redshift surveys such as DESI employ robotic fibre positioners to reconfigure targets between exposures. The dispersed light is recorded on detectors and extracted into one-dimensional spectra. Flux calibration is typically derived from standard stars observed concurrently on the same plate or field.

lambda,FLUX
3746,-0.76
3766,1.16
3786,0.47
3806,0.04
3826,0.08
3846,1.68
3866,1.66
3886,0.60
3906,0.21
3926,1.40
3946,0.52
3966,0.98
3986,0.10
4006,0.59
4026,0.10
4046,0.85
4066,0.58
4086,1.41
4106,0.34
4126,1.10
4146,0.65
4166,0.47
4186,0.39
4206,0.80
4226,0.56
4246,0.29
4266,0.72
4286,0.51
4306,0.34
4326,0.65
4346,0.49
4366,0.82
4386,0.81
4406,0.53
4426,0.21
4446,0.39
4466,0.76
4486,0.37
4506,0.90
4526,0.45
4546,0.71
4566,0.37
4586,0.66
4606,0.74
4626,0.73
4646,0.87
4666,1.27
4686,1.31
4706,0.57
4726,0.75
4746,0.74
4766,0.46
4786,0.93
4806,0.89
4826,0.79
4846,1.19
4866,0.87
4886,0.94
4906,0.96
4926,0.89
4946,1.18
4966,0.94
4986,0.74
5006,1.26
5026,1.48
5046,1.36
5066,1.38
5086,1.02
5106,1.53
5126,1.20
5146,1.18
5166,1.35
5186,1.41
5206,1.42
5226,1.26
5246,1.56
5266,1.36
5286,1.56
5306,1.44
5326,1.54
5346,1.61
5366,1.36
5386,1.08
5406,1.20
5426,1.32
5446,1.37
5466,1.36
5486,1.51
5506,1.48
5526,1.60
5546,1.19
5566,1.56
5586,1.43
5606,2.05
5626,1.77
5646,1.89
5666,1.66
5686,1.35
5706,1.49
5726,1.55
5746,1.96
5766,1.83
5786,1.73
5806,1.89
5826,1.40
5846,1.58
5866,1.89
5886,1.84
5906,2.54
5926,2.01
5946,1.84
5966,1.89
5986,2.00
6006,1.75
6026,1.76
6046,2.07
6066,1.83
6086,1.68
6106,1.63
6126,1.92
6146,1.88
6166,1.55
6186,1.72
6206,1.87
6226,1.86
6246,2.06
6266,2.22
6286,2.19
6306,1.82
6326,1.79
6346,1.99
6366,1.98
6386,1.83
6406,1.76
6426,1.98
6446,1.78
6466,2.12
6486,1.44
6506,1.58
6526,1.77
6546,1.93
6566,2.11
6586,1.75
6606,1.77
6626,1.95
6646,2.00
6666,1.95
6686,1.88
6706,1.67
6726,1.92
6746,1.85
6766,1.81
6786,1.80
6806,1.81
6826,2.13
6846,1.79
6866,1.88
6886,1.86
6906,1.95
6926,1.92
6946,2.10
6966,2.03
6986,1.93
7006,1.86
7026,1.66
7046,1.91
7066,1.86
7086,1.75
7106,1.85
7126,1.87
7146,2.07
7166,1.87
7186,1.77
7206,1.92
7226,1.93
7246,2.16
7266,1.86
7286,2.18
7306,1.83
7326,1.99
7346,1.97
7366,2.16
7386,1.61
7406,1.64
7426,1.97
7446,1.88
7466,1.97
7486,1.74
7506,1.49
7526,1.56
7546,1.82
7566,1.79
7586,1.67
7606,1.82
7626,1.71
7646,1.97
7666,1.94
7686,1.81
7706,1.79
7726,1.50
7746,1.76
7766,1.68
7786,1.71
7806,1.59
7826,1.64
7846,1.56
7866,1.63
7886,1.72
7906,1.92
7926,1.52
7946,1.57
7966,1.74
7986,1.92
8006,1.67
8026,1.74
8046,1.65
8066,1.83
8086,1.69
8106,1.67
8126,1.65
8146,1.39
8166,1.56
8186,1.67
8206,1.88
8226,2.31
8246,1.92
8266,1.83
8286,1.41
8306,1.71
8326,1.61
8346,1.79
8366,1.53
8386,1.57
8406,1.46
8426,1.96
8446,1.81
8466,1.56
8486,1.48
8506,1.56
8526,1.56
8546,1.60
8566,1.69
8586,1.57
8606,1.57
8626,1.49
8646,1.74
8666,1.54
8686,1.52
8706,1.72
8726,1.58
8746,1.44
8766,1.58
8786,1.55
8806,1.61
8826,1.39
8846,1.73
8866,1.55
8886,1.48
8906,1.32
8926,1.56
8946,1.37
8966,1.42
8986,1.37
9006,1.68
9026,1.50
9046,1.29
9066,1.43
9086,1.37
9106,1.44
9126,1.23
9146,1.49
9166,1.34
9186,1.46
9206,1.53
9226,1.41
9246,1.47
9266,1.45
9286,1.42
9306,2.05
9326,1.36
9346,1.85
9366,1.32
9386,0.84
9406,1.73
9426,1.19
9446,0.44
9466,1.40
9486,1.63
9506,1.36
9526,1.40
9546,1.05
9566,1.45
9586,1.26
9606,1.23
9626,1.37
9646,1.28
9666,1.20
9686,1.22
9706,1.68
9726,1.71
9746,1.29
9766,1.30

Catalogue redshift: 0.25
